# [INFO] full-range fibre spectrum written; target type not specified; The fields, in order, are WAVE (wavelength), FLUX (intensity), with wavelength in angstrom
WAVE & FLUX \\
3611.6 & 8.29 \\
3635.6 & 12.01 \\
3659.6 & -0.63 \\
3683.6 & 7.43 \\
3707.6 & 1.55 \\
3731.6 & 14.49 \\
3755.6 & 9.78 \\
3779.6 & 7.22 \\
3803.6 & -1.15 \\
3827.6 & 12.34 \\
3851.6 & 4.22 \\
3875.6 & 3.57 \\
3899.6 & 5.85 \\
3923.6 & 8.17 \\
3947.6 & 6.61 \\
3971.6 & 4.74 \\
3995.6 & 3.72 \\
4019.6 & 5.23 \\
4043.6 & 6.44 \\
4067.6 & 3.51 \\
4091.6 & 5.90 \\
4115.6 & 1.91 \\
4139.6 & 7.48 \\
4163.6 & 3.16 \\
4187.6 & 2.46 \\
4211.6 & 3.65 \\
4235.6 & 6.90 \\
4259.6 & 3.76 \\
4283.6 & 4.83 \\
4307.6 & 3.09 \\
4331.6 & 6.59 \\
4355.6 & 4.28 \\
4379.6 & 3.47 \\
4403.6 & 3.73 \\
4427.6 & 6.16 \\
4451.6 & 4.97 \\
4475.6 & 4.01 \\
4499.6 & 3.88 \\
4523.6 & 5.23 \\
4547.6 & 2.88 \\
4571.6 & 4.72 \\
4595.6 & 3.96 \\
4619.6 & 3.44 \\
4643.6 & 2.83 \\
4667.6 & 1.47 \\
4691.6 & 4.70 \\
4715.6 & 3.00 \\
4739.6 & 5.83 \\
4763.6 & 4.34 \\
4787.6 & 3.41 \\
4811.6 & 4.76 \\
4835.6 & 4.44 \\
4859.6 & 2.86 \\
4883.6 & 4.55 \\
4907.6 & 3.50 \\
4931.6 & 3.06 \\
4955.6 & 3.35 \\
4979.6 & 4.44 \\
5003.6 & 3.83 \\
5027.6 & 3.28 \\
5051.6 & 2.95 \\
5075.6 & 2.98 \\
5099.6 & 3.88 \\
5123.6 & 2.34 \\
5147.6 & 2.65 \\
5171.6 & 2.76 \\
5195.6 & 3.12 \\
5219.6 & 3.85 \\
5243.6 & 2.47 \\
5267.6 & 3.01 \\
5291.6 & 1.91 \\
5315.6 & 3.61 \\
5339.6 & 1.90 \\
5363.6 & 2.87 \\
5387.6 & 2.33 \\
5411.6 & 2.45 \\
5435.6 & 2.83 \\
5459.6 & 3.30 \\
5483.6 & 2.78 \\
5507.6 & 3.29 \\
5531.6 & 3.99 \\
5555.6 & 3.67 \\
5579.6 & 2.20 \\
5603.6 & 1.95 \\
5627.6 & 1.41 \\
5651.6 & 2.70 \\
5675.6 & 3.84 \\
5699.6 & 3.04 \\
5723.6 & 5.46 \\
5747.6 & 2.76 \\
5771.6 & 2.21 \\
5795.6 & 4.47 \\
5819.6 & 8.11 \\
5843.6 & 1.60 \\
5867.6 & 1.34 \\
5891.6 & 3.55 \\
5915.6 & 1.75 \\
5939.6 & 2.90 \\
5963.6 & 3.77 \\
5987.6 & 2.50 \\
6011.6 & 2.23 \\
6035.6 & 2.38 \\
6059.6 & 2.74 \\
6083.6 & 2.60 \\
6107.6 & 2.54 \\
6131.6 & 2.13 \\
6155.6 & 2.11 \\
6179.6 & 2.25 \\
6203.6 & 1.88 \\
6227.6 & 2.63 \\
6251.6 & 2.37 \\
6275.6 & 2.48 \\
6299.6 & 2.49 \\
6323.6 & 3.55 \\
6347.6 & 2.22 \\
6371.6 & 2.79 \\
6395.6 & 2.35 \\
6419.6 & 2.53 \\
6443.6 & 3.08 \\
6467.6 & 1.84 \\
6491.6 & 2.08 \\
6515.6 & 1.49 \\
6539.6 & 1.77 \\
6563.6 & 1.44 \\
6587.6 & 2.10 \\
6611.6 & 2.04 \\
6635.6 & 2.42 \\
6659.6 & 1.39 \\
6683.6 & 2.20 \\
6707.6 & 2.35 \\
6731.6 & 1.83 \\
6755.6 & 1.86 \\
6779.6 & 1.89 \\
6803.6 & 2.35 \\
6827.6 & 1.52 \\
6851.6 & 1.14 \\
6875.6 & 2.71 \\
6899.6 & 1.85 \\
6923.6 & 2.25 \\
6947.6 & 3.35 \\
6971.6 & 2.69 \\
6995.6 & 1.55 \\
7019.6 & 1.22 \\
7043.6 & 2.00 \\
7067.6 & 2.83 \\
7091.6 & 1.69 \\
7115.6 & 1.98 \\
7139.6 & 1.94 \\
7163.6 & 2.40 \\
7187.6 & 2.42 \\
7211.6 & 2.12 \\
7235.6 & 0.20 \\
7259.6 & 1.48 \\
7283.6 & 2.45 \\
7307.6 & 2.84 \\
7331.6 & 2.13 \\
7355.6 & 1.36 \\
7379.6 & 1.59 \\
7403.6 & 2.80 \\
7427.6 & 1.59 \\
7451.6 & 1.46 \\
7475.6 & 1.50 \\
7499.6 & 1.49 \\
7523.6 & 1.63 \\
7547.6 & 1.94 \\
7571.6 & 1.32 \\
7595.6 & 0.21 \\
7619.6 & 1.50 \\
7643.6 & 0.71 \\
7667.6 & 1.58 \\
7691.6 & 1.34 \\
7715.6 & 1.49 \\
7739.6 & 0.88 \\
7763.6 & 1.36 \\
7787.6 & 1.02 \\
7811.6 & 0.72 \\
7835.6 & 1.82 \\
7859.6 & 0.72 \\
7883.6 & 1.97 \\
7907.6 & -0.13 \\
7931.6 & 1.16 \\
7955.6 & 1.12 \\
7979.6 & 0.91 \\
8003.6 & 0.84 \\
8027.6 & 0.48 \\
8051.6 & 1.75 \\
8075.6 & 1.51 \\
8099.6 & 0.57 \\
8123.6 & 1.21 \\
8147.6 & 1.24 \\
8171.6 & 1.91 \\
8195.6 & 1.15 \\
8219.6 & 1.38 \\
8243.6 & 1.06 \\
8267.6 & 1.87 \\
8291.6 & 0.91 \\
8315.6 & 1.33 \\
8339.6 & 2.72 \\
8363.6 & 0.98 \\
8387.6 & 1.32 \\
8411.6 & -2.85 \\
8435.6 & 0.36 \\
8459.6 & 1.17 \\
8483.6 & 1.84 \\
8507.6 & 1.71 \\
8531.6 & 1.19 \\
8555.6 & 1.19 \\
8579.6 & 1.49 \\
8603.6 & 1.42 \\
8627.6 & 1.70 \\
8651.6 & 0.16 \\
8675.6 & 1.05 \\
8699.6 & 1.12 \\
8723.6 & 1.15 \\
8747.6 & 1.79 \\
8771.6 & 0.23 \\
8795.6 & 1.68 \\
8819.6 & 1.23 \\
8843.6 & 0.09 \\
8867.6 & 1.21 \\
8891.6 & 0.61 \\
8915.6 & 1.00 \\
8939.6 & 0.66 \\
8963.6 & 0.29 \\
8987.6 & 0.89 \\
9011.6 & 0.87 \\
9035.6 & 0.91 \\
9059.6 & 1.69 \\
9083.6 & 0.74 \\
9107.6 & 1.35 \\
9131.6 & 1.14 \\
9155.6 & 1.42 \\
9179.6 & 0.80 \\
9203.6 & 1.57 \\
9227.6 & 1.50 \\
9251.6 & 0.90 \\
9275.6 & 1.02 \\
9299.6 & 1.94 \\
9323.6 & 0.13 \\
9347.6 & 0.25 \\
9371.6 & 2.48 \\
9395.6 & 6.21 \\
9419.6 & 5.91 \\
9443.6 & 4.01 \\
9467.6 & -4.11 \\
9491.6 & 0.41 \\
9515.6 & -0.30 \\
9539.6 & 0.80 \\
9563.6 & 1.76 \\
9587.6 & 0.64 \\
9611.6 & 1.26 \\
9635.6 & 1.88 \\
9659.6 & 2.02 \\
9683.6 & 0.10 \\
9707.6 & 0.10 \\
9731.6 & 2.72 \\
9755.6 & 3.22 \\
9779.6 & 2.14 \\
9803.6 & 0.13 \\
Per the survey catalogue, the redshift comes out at 1.523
